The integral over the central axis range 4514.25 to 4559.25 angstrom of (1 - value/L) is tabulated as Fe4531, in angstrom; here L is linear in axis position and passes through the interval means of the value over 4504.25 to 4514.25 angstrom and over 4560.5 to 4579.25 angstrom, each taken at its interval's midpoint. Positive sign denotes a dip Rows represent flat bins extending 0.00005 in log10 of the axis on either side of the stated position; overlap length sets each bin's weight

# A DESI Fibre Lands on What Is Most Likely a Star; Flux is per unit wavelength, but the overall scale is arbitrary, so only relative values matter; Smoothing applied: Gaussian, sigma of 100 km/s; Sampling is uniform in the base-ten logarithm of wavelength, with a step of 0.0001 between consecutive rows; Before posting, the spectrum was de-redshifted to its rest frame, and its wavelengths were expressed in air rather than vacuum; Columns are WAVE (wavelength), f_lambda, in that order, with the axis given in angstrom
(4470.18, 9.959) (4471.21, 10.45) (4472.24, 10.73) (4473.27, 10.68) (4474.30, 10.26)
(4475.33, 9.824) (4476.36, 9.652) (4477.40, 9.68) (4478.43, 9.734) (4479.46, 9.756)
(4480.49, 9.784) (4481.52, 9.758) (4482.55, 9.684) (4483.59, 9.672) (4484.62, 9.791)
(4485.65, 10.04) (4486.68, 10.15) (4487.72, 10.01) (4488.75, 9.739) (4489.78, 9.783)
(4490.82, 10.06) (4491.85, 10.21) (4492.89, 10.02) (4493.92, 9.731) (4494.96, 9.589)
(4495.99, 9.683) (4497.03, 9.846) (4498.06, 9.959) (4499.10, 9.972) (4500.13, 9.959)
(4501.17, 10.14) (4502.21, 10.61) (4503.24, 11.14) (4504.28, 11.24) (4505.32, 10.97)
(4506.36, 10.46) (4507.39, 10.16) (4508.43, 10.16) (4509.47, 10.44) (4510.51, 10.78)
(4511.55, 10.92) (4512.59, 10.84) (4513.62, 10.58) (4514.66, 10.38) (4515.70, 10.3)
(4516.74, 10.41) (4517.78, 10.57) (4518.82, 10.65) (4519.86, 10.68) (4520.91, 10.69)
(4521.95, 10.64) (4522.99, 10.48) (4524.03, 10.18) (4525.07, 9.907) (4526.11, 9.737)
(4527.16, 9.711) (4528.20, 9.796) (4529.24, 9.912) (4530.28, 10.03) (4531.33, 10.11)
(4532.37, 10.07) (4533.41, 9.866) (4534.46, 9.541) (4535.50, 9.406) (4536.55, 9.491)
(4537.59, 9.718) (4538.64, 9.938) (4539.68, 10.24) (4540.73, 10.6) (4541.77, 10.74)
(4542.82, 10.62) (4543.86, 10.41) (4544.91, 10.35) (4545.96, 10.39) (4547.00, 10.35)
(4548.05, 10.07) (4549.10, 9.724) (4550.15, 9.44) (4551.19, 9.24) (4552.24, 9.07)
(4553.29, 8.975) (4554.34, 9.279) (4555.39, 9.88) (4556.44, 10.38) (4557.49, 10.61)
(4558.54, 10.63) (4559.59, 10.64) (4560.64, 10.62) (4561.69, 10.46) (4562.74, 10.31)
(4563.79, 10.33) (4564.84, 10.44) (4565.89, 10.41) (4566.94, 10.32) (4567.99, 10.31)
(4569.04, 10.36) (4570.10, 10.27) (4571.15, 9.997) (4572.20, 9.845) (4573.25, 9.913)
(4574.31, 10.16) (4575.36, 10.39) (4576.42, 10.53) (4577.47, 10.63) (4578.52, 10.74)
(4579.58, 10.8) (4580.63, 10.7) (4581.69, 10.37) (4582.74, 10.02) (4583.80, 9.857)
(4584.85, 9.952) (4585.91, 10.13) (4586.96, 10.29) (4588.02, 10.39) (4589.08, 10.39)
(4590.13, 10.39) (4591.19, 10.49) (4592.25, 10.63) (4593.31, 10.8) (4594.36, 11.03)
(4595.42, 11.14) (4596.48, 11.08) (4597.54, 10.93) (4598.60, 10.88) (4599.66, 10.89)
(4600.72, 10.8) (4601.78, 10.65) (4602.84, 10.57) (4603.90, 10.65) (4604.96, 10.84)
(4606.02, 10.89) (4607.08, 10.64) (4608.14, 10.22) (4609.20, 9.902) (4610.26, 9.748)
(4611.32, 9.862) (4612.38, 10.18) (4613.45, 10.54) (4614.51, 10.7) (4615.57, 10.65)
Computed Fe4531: 1.8 angstrom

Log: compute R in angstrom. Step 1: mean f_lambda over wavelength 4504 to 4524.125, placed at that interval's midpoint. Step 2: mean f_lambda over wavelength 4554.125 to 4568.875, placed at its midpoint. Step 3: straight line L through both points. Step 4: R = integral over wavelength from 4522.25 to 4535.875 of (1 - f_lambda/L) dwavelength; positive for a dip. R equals 0.8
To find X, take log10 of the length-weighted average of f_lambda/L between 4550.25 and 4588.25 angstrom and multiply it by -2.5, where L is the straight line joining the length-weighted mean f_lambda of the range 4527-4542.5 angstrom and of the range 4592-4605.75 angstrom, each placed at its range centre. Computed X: 0.03 mag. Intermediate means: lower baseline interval 9.96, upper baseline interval 10.8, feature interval 10.2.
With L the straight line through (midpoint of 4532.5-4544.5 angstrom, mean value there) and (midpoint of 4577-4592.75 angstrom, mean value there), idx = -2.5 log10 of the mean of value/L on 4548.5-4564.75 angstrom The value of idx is 0.02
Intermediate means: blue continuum 10.1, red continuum 10.4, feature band 9.98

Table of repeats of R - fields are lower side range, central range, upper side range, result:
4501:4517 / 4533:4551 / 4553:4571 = 0.61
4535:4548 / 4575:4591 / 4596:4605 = 0.37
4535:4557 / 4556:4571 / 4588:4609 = -0.36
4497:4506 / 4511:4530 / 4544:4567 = -0.04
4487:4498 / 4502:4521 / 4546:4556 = -1.63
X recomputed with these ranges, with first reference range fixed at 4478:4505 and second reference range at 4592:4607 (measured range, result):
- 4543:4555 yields 0.07 mag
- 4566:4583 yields 0.03 mag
